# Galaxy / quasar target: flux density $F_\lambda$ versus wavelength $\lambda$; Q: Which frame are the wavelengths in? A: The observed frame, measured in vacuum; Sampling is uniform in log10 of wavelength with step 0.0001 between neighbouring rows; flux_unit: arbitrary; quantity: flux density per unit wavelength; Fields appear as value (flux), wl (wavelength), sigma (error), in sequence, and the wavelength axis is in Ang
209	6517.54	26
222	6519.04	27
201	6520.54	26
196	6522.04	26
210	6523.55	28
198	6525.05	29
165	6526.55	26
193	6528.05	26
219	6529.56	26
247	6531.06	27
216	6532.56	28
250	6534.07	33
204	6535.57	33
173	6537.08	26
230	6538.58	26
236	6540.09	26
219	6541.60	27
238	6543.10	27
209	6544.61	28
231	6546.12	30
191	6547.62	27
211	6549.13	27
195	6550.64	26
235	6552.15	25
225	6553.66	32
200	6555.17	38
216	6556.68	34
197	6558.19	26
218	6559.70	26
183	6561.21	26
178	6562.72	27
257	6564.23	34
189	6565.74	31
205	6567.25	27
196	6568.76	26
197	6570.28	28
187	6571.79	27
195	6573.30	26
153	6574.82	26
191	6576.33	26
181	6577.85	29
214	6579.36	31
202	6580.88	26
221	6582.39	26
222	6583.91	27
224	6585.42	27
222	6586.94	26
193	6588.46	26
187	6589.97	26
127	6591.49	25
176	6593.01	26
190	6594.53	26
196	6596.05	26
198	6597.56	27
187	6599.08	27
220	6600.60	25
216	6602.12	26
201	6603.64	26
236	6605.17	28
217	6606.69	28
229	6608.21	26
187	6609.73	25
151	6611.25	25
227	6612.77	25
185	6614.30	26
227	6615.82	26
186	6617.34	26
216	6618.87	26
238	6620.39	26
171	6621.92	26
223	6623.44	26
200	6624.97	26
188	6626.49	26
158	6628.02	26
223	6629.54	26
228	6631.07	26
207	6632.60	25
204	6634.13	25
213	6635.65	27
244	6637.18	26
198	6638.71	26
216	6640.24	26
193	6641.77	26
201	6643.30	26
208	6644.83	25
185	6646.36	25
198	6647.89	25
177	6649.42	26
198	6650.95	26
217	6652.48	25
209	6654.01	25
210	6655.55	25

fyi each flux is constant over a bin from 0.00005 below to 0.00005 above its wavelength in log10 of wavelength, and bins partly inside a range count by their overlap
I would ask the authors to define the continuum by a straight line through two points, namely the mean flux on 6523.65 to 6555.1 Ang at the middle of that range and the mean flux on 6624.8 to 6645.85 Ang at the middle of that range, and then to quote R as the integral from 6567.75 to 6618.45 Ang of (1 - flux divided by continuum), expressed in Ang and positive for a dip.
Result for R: 2.6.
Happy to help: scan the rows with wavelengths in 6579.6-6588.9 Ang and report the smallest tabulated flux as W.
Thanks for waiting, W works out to 193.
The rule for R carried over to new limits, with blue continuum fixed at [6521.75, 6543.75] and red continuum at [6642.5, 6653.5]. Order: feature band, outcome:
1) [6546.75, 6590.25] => 1.1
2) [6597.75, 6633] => -0.5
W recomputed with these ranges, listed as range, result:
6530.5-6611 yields 127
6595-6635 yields 151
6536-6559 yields 173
